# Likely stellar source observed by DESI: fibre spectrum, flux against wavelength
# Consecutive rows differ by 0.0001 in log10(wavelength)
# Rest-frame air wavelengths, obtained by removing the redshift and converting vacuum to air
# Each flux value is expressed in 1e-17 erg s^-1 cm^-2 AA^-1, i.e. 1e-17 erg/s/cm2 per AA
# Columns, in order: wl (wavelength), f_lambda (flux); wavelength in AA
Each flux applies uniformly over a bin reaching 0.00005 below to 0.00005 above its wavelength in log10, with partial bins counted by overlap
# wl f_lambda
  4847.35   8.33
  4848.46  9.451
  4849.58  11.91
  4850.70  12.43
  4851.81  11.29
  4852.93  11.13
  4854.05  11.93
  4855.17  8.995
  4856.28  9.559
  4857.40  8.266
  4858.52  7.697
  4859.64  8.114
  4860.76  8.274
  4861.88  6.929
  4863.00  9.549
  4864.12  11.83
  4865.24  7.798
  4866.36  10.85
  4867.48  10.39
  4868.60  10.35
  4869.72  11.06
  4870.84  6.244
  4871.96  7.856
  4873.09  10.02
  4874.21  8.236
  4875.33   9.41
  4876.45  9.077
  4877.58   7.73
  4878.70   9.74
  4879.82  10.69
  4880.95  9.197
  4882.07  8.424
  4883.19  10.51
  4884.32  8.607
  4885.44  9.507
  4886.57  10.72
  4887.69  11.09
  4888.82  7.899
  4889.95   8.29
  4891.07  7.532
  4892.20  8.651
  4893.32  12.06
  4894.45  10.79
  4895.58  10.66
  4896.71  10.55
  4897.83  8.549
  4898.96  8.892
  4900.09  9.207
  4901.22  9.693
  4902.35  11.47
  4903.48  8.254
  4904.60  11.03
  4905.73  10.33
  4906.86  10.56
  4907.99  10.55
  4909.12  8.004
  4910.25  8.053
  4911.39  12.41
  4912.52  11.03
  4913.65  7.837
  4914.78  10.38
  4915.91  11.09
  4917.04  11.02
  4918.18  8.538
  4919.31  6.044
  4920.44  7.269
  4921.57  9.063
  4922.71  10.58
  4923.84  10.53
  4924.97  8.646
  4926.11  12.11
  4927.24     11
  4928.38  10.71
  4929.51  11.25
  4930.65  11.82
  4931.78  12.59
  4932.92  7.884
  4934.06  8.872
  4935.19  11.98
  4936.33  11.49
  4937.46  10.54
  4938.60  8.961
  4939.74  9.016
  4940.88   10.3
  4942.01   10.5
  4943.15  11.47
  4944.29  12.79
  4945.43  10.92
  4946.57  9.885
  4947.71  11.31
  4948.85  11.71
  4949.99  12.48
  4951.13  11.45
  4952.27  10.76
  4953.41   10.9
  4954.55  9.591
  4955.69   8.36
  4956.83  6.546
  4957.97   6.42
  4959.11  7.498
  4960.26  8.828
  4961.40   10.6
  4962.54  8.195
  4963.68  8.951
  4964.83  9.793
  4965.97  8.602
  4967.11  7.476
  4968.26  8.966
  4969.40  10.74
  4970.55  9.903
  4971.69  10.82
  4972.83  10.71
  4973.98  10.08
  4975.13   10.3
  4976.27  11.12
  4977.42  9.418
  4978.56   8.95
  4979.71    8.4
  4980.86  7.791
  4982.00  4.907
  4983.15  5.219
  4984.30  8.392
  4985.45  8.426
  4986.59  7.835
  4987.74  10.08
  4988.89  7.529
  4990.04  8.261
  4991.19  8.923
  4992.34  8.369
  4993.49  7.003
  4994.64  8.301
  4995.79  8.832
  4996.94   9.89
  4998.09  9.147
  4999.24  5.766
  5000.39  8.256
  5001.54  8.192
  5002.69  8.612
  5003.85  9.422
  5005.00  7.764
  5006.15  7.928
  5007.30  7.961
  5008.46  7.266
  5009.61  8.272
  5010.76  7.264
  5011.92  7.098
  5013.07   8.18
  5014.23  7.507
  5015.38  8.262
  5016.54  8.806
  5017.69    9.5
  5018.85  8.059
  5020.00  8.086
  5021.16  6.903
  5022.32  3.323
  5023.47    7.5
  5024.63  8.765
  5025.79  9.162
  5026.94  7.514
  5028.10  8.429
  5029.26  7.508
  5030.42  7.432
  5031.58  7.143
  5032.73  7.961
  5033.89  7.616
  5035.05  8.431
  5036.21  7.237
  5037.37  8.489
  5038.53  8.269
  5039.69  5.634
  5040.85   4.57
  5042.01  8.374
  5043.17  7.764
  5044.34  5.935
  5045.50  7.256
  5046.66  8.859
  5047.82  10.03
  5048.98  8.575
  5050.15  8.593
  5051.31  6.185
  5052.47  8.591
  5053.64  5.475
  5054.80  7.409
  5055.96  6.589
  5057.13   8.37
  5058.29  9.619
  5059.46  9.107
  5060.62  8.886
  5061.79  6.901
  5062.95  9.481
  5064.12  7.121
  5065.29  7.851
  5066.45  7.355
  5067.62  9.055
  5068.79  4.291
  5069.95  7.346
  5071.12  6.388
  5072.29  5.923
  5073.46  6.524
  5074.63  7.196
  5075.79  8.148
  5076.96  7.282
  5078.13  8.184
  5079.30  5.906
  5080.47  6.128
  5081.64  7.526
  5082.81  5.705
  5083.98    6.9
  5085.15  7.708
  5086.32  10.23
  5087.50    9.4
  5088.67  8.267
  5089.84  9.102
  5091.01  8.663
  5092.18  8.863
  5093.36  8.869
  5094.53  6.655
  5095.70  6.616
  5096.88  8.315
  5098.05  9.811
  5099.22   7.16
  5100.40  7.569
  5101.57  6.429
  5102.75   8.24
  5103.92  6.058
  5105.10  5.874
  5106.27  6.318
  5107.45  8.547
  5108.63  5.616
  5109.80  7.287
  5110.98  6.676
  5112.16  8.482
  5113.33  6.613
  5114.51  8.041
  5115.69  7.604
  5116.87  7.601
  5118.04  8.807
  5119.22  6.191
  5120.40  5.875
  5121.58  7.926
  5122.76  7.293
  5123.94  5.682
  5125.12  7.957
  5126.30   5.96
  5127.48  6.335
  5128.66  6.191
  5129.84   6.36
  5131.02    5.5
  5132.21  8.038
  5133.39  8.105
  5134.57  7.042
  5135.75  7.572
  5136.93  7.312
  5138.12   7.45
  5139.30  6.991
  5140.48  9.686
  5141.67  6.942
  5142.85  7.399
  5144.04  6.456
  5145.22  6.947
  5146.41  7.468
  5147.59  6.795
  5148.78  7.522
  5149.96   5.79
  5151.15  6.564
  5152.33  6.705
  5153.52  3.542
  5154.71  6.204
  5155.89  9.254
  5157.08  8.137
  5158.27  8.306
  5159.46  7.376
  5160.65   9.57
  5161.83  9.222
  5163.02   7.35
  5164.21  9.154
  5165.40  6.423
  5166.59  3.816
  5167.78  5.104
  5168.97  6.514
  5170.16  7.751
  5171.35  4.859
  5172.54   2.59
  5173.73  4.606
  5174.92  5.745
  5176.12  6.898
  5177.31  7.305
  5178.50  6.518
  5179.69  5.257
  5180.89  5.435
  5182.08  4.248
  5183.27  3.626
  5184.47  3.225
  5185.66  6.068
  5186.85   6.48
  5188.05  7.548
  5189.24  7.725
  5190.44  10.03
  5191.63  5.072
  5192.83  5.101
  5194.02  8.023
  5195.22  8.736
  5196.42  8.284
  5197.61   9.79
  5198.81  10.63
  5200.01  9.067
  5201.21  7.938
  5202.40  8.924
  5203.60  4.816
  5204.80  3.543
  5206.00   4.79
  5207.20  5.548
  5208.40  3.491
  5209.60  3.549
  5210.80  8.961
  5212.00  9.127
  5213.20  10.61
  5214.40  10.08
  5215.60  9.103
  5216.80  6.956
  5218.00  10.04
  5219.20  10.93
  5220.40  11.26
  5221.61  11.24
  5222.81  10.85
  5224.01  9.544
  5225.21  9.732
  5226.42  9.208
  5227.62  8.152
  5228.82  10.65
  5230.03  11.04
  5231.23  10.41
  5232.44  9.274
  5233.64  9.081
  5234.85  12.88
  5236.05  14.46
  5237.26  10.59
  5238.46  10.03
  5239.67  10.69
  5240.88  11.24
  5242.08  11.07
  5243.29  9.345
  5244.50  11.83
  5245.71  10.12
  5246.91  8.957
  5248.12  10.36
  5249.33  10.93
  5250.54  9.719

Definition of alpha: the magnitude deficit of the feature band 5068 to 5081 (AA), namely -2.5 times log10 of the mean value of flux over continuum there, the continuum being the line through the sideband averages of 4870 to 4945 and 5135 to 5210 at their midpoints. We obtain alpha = 0.17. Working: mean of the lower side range 9.79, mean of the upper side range 6.69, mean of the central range 6.71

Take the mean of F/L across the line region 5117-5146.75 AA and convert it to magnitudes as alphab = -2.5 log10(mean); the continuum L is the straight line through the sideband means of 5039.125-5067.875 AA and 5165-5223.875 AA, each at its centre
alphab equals 0.04 mag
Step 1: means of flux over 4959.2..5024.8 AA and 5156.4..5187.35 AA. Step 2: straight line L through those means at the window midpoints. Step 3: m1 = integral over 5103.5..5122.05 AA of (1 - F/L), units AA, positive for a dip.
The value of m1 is -0.4 AA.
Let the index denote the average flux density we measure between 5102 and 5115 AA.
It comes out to 7.05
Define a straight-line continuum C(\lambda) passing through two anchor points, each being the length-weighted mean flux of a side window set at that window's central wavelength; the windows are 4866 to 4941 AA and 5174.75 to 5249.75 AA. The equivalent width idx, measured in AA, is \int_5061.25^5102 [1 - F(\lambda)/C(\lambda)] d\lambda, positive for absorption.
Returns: 6.5 AA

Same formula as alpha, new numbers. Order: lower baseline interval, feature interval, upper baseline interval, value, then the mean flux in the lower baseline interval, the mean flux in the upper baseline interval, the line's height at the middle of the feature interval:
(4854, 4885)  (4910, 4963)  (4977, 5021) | -0.17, 9.15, 8.09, 8.6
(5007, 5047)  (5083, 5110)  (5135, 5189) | -0.10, 7.6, 6.58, 7.07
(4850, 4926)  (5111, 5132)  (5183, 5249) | 0.28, 9.56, 8.76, 8.99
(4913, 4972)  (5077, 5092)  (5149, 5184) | -0.03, 9.9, 6.34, 7.64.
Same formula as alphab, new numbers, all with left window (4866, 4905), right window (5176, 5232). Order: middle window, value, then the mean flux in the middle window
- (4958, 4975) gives -0.03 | 9.3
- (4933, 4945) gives -0.14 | 10.5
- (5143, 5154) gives 0.24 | 6.49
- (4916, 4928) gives -0.03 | 9.56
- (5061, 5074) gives 0.19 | 7.14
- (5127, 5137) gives 0.18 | 6.93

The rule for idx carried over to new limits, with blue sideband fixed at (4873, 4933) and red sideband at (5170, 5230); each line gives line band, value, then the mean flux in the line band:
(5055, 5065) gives 0.4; 8.21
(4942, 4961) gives -1.4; 10.1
